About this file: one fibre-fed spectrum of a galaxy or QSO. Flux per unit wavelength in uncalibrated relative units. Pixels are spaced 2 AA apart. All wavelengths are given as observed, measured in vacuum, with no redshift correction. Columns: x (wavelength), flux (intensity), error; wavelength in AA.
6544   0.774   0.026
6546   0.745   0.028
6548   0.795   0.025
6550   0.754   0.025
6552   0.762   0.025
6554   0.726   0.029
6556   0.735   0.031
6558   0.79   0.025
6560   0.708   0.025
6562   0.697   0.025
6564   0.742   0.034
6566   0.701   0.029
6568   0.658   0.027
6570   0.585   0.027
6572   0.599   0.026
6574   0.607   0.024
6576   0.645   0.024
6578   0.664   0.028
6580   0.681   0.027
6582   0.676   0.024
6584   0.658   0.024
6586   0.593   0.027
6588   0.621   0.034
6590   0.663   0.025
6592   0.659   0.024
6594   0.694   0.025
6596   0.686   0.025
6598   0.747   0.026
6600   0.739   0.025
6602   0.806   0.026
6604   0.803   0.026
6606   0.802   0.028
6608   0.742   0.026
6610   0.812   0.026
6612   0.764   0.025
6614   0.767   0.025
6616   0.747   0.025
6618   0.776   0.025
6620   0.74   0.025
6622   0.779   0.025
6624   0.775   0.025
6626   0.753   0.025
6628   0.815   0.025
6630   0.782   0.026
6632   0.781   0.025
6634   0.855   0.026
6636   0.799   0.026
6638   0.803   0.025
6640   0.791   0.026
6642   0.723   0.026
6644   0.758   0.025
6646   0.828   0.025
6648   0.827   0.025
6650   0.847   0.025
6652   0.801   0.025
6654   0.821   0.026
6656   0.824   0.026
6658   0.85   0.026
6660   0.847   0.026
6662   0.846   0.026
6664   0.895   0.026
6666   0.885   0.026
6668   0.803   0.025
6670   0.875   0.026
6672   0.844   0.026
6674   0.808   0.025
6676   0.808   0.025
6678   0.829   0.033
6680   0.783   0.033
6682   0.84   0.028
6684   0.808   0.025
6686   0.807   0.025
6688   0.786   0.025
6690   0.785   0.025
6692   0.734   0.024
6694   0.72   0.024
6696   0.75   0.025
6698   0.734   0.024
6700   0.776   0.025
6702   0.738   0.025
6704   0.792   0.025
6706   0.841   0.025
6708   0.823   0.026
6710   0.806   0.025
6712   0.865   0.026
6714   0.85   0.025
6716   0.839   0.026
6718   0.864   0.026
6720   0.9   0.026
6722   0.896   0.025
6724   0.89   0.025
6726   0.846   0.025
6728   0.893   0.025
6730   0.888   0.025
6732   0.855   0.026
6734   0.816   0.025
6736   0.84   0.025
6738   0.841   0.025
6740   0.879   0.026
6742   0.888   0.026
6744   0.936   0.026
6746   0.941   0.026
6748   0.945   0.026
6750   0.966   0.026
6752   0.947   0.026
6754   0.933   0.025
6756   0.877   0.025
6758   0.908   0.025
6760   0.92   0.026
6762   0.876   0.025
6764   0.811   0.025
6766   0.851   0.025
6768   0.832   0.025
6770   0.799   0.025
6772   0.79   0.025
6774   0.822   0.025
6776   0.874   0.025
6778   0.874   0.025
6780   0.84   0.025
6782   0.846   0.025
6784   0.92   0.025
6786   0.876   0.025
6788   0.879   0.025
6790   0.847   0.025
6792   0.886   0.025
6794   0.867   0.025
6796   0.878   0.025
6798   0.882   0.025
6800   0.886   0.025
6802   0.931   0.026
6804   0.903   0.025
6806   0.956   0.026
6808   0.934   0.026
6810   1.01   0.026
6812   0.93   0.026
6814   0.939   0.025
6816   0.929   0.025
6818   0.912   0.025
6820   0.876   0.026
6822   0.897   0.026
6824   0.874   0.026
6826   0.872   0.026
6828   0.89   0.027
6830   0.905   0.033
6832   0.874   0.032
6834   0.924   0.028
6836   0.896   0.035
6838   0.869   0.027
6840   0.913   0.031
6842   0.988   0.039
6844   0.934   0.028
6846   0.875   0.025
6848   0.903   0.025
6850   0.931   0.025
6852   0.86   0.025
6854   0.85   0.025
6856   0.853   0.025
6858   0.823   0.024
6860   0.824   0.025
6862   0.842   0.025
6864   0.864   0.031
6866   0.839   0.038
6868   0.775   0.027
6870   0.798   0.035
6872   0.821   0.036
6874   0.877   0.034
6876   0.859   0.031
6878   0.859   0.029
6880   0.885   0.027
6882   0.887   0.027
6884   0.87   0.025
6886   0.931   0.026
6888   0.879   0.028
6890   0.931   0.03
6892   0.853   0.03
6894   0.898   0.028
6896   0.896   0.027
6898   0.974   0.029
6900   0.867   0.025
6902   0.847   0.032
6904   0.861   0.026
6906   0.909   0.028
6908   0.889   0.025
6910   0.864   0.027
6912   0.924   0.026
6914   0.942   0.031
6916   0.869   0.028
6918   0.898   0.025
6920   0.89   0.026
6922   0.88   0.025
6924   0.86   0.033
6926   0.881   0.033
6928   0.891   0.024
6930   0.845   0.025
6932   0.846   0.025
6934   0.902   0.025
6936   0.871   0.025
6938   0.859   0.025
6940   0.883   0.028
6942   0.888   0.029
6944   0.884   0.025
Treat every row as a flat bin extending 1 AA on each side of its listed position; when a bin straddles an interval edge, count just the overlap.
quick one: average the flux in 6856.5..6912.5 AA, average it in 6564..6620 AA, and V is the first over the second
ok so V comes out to 1.2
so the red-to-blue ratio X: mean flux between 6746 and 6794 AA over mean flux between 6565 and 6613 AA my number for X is 1.3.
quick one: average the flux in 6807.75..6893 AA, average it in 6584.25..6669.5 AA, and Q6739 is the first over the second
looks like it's 1.14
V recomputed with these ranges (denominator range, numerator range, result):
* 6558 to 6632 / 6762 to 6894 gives 1.23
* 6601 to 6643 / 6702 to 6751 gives 1.11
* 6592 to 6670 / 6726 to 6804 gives 1.11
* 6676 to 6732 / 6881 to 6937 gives 1.08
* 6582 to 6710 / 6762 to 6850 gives 1.14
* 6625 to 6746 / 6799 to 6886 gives 1.08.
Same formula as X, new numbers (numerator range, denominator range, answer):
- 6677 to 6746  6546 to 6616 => 1.17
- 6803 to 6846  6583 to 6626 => 1.25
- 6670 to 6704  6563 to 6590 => 1.21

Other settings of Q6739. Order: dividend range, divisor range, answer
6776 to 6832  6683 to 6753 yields 1.06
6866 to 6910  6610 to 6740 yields 1.07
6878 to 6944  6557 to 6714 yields 1.16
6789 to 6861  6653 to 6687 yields 1.08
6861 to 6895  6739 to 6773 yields 0.97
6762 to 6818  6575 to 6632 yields 1.21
